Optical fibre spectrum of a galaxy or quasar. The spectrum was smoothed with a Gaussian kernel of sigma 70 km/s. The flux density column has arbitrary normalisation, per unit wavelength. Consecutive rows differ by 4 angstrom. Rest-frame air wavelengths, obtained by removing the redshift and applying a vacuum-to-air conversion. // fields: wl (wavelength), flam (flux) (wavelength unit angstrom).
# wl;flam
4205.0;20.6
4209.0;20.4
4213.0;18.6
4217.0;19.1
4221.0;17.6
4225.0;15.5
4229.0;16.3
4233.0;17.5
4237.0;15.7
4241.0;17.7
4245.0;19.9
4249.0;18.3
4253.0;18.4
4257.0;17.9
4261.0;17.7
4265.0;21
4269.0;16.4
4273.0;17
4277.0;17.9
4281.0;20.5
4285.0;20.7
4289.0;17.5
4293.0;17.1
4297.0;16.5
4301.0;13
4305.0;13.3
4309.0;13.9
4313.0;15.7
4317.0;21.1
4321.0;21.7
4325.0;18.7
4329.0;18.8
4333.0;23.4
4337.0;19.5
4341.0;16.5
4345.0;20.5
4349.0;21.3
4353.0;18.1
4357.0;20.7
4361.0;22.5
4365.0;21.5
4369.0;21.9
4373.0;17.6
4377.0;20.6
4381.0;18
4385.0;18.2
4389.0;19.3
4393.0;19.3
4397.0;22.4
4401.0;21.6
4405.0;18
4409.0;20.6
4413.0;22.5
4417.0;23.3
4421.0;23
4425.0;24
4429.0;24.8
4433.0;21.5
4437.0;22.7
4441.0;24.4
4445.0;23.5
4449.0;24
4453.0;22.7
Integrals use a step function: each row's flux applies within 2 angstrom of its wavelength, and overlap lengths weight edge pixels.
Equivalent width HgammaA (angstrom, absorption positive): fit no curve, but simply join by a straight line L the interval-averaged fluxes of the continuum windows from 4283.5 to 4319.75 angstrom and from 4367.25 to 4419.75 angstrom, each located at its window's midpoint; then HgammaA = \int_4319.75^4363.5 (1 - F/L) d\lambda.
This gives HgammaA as -4.71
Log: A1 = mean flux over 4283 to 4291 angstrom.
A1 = 19.1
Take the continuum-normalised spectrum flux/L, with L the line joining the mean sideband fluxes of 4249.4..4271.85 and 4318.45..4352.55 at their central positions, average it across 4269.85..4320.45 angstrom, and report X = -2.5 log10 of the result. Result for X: 0.113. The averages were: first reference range 18.2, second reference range 20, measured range 17.1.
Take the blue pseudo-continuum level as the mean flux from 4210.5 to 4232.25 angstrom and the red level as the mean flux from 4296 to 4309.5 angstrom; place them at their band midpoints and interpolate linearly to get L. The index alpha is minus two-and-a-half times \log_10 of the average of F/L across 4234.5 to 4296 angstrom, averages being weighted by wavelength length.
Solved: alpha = -0.169 mag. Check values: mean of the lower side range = 17.5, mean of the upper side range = 14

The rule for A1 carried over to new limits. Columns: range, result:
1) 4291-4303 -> 15.5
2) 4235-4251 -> 17.9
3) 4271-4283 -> 18.5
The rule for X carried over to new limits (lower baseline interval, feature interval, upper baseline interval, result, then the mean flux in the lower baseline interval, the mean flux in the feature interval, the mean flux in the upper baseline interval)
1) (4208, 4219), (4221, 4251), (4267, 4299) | 0.093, 19.3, 17.3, 18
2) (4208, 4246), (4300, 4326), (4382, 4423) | 0.143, 17.7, 16.8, 20.8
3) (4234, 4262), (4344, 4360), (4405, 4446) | 0.026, 17.9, 20.3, 22.8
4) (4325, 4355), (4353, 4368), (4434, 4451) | -0.036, 19.7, 21.1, 23.5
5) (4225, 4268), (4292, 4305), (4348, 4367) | 0.265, 17.9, 15.1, 20.8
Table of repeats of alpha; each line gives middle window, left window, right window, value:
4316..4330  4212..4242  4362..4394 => -0.08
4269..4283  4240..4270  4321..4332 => 0.04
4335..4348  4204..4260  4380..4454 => 0.07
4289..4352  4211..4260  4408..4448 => 0.12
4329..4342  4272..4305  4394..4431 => -0.04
